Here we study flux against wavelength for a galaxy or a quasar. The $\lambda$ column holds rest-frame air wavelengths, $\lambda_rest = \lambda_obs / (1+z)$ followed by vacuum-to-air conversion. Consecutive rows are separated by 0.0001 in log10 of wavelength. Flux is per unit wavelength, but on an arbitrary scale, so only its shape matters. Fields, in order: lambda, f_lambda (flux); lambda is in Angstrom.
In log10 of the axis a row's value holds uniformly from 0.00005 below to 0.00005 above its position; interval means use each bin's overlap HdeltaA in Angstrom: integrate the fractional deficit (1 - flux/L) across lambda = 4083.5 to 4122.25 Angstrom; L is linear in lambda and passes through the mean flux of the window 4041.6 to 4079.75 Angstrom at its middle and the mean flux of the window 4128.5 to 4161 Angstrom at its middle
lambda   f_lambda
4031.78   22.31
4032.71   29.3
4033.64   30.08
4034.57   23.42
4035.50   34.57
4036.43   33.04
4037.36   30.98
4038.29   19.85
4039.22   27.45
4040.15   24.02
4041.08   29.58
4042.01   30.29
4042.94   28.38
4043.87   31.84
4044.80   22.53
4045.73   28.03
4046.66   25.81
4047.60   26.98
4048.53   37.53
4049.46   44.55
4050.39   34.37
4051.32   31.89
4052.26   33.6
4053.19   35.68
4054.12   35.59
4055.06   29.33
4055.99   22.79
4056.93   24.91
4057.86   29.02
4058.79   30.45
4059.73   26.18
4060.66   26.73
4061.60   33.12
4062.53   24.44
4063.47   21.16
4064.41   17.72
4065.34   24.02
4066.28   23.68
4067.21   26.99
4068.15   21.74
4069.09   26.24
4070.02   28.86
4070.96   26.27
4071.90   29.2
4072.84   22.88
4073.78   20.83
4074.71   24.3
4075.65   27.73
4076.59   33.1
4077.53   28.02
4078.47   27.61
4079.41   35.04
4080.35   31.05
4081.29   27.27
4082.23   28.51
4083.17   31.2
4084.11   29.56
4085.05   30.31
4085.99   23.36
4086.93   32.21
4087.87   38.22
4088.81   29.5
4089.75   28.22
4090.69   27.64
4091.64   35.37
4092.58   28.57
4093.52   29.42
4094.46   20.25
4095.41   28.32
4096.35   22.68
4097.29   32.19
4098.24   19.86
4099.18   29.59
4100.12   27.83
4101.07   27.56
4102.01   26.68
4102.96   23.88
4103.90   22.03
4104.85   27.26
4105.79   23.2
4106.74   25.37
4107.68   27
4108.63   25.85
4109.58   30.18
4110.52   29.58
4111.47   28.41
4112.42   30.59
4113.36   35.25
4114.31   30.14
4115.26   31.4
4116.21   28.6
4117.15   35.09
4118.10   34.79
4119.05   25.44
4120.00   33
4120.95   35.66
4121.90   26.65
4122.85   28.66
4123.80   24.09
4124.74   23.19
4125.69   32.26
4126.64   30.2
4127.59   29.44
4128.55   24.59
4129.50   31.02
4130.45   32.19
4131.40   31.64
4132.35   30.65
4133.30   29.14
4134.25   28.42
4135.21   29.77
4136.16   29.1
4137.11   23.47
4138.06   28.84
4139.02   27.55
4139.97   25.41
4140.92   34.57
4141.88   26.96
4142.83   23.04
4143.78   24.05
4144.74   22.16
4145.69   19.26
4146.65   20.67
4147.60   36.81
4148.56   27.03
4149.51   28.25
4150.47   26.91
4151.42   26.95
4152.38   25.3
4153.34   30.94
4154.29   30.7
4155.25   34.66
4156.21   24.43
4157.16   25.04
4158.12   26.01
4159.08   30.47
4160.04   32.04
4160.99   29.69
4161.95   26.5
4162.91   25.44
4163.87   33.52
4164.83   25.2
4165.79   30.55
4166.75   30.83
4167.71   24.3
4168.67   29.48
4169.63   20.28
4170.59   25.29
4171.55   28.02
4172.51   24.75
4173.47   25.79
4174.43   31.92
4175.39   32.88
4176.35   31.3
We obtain -0.8 Angstrom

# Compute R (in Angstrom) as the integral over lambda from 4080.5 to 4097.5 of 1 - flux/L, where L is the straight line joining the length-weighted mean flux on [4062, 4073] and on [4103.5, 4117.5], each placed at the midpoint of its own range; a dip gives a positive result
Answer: -1.6 Angstrom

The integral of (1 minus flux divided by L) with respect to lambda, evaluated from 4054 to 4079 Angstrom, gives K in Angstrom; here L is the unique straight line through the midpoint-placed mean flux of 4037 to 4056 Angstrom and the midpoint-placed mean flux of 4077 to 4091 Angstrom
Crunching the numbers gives 3.1 Angstrom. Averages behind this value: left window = 30.2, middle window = 26.3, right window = 29.9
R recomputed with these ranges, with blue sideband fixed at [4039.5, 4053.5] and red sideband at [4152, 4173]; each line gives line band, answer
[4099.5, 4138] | 0.4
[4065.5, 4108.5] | 3.5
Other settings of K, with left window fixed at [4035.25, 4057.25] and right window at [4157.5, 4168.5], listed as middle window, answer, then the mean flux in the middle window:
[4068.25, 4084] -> 1.0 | 27.9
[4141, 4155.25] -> 0.9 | 26.9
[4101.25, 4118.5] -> 0.4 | 28.6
